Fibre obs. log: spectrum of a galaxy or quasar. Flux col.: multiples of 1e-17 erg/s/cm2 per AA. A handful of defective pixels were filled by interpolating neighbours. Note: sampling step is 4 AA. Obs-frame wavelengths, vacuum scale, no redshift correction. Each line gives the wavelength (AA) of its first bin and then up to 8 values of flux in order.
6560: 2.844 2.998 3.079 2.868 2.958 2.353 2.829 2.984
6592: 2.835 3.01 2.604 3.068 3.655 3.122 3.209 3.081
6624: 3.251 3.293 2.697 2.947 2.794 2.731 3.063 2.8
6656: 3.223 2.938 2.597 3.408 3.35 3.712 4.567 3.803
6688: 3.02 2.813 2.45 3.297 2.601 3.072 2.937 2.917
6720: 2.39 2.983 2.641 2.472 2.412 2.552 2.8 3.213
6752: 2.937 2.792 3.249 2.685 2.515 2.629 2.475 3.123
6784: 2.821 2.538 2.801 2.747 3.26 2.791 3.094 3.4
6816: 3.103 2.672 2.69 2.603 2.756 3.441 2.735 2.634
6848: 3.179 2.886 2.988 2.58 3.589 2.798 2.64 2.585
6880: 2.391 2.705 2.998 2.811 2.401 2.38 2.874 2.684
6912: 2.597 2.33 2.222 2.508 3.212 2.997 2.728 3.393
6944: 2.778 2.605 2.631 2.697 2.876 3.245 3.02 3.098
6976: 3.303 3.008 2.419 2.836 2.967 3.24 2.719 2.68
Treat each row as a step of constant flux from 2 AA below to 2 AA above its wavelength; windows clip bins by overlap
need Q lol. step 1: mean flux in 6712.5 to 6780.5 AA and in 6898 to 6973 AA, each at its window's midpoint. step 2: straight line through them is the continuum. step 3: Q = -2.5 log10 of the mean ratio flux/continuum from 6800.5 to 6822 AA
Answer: -0.10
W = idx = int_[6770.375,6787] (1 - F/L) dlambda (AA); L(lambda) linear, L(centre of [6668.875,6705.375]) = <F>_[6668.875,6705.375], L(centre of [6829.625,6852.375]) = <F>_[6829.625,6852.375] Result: 1.80 AA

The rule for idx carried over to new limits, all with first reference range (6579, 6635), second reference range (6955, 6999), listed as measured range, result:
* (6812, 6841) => 0.9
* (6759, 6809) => 3.0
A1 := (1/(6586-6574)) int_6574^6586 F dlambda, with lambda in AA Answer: 2.71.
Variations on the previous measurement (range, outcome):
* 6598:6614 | 3.11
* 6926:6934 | 3.1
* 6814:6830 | 2.77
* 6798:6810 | 3.05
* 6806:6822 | 3.07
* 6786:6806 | 2.83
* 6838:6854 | 2.86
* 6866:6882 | 2.6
